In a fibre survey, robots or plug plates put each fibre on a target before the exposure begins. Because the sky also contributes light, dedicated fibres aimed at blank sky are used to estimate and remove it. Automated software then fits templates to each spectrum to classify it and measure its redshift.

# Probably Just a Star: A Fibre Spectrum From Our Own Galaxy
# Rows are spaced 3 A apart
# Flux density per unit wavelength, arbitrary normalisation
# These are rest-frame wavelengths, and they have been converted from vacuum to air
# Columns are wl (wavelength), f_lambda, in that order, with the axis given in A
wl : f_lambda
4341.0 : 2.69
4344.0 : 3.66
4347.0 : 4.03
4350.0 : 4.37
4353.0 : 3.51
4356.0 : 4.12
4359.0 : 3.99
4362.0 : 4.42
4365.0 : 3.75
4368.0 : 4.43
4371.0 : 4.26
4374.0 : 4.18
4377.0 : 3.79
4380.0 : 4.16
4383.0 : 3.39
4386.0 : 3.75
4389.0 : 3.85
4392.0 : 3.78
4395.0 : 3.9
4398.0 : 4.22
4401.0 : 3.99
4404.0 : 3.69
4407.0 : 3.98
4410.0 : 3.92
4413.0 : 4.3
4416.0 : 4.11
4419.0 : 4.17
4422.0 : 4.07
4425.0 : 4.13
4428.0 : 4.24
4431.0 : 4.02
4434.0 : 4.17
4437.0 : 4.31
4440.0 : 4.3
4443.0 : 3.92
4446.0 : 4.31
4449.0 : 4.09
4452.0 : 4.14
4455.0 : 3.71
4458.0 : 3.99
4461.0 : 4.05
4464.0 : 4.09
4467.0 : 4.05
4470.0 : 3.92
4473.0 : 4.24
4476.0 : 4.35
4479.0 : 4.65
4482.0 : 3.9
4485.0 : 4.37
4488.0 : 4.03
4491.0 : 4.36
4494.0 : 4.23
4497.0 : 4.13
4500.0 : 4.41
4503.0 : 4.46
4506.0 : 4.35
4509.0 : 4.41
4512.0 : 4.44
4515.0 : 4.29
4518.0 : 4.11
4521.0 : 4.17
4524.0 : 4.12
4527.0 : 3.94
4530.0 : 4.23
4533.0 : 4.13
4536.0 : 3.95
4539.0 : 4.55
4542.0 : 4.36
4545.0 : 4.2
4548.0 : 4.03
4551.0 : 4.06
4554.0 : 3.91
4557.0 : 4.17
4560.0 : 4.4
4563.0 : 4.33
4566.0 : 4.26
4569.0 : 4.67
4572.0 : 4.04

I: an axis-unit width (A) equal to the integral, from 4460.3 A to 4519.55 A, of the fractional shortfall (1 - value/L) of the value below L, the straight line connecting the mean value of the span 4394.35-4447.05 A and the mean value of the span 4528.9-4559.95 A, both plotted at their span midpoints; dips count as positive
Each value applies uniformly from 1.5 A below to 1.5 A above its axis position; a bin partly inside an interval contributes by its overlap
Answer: -1.52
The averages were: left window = 4.1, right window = 4.17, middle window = 4.24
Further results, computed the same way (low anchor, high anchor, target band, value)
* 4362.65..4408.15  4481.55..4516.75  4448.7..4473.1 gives 0.9 A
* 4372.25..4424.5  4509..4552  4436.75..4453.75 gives -0.5 A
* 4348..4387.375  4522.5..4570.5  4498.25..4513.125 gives -0.9 A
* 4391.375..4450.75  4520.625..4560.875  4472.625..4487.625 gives -0.6 A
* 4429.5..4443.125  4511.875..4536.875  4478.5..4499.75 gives -0.4 A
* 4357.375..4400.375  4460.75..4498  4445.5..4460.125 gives 0.4 A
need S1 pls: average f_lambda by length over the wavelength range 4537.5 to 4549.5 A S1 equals 4.29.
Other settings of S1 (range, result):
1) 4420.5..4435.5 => 4.13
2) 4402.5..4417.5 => 4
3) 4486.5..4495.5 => 4.21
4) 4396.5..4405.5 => 3.97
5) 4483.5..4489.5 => 4.2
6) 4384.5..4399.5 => 3.9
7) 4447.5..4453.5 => 4.11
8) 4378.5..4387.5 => 3.77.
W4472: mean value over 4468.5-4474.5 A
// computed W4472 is 4.08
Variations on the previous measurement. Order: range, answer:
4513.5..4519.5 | 4.2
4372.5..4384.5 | 3.88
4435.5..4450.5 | 4.19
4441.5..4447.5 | 4.11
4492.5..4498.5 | 4.18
